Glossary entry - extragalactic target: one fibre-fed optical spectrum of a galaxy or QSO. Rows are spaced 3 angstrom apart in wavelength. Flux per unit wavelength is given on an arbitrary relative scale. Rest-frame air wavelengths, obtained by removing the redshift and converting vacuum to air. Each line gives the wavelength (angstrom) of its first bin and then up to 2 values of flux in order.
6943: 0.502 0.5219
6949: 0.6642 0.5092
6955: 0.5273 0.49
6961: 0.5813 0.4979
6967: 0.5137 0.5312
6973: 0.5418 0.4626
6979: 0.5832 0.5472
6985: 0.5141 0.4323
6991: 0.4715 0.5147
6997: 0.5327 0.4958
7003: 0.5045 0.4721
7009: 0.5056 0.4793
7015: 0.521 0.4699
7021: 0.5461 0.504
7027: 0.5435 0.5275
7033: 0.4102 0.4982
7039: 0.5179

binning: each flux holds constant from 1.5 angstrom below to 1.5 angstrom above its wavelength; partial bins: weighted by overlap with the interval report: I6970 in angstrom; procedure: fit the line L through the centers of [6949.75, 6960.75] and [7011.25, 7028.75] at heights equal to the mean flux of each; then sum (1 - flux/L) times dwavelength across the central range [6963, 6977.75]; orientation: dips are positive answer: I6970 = 0.4 angstrom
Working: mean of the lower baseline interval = 0.528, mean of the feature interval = 0.511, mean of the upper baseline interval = 0.512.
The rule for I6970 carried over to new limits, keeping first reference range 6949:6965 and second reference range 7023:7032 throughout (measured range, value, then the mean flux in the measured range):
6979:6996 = 0.8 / 0.505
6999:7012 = 0.8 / 0.493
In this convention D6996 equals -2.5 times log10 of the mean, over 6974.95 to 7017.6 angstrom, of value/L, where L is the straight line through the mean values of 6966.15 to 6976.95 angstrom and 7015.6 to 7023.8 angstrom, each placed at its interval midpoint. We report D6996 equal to 0.02 mag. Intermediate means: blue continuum 0.515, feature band 0.502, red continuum 0.509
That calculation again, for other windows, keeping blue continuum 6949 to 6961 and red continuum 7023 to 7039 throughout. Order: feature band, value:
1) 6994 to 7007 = 0.02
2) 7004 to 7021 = 0.03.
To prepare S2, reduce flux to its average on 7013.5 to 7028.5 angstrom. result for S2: 0.517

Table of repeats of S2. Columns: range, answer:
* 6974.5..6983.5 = 0.531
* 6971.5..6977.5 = 0.502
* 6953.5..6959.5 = 0.509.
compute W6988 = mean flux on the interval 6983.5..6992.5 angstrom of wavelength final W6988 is 0.473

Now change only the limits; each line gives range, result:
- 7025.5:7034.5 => 0.494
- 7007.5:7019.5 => 0.494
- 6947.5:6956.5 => 0.567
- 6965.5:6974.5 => 0.529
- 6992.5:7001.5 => 0.514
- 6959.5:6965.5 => 0.54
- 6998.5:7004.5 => 0.5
